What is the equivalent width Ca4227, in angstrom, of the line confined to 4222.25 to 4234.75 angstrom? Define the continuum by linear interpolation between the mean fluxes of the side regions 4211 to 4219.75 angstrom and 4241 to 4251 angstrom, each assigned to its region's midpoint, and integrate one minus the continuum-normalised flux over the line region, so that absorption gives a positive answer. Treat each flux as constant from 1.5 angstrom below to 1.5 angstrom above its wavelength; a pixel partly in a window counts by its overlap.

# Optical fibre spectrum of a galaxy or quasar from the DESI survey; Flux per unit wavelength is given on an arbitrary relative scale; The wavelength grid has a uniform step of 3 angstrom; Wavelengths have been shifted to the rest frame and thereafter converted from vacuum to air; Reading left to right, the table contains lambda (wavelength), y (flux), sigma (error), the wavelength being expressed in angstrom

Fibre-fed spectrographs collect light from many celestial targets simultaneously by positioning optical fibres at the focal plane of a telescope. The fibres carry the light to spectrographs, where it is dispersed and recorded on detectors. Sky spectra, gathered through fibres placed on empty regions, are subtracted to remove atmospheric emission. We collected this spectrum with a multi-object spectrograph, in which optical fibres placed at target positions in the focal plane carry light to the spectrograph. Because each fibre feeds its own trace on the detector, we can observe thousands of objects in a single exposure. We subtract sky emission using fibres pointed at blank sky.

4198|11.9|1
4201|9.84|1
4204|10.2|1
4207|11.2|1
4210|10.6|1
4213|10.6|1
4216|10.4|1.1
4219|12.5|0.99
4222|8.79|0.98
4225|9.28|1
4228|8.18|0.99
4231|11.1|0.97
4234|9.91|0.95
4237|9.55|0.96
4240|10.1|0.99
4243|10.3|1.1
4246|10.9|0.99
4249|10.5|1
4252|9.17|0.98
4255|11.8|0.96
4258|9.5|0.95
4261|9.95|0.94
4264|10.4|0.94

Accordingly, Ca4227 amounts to 1.47 angstrom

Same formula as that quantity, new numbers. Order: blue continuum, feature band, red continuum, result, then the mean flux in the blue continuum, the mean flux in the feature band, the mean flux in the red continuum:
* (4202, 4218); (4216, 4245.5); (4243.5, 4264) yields 1.3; 10.6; 10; 10.3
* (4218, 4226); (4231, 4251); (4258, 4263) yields -0.5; 10.1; 10.3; 9.86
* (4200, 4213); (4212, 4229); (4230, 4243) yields 0.6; 10.5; 9.99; 10.1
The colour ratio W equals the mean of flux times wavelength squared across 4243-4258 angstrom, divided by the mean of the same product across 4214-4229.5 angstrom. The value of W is 1.08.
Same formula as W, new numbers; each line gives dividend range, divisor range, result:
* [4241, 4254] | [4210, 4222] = 0.97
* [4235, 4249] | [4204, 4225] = 0.98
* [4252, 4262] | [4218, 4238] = 1.06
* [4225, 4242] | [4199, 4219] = 0.92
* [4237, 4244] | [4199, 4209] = 0.97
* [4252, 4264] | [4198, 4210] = 0.99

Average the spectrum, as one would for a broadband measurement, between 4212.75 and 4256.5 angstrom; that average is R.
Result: 10.2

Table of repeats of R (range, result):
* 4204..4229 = 10.2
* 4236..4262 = 10.2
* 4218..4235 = 9.89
